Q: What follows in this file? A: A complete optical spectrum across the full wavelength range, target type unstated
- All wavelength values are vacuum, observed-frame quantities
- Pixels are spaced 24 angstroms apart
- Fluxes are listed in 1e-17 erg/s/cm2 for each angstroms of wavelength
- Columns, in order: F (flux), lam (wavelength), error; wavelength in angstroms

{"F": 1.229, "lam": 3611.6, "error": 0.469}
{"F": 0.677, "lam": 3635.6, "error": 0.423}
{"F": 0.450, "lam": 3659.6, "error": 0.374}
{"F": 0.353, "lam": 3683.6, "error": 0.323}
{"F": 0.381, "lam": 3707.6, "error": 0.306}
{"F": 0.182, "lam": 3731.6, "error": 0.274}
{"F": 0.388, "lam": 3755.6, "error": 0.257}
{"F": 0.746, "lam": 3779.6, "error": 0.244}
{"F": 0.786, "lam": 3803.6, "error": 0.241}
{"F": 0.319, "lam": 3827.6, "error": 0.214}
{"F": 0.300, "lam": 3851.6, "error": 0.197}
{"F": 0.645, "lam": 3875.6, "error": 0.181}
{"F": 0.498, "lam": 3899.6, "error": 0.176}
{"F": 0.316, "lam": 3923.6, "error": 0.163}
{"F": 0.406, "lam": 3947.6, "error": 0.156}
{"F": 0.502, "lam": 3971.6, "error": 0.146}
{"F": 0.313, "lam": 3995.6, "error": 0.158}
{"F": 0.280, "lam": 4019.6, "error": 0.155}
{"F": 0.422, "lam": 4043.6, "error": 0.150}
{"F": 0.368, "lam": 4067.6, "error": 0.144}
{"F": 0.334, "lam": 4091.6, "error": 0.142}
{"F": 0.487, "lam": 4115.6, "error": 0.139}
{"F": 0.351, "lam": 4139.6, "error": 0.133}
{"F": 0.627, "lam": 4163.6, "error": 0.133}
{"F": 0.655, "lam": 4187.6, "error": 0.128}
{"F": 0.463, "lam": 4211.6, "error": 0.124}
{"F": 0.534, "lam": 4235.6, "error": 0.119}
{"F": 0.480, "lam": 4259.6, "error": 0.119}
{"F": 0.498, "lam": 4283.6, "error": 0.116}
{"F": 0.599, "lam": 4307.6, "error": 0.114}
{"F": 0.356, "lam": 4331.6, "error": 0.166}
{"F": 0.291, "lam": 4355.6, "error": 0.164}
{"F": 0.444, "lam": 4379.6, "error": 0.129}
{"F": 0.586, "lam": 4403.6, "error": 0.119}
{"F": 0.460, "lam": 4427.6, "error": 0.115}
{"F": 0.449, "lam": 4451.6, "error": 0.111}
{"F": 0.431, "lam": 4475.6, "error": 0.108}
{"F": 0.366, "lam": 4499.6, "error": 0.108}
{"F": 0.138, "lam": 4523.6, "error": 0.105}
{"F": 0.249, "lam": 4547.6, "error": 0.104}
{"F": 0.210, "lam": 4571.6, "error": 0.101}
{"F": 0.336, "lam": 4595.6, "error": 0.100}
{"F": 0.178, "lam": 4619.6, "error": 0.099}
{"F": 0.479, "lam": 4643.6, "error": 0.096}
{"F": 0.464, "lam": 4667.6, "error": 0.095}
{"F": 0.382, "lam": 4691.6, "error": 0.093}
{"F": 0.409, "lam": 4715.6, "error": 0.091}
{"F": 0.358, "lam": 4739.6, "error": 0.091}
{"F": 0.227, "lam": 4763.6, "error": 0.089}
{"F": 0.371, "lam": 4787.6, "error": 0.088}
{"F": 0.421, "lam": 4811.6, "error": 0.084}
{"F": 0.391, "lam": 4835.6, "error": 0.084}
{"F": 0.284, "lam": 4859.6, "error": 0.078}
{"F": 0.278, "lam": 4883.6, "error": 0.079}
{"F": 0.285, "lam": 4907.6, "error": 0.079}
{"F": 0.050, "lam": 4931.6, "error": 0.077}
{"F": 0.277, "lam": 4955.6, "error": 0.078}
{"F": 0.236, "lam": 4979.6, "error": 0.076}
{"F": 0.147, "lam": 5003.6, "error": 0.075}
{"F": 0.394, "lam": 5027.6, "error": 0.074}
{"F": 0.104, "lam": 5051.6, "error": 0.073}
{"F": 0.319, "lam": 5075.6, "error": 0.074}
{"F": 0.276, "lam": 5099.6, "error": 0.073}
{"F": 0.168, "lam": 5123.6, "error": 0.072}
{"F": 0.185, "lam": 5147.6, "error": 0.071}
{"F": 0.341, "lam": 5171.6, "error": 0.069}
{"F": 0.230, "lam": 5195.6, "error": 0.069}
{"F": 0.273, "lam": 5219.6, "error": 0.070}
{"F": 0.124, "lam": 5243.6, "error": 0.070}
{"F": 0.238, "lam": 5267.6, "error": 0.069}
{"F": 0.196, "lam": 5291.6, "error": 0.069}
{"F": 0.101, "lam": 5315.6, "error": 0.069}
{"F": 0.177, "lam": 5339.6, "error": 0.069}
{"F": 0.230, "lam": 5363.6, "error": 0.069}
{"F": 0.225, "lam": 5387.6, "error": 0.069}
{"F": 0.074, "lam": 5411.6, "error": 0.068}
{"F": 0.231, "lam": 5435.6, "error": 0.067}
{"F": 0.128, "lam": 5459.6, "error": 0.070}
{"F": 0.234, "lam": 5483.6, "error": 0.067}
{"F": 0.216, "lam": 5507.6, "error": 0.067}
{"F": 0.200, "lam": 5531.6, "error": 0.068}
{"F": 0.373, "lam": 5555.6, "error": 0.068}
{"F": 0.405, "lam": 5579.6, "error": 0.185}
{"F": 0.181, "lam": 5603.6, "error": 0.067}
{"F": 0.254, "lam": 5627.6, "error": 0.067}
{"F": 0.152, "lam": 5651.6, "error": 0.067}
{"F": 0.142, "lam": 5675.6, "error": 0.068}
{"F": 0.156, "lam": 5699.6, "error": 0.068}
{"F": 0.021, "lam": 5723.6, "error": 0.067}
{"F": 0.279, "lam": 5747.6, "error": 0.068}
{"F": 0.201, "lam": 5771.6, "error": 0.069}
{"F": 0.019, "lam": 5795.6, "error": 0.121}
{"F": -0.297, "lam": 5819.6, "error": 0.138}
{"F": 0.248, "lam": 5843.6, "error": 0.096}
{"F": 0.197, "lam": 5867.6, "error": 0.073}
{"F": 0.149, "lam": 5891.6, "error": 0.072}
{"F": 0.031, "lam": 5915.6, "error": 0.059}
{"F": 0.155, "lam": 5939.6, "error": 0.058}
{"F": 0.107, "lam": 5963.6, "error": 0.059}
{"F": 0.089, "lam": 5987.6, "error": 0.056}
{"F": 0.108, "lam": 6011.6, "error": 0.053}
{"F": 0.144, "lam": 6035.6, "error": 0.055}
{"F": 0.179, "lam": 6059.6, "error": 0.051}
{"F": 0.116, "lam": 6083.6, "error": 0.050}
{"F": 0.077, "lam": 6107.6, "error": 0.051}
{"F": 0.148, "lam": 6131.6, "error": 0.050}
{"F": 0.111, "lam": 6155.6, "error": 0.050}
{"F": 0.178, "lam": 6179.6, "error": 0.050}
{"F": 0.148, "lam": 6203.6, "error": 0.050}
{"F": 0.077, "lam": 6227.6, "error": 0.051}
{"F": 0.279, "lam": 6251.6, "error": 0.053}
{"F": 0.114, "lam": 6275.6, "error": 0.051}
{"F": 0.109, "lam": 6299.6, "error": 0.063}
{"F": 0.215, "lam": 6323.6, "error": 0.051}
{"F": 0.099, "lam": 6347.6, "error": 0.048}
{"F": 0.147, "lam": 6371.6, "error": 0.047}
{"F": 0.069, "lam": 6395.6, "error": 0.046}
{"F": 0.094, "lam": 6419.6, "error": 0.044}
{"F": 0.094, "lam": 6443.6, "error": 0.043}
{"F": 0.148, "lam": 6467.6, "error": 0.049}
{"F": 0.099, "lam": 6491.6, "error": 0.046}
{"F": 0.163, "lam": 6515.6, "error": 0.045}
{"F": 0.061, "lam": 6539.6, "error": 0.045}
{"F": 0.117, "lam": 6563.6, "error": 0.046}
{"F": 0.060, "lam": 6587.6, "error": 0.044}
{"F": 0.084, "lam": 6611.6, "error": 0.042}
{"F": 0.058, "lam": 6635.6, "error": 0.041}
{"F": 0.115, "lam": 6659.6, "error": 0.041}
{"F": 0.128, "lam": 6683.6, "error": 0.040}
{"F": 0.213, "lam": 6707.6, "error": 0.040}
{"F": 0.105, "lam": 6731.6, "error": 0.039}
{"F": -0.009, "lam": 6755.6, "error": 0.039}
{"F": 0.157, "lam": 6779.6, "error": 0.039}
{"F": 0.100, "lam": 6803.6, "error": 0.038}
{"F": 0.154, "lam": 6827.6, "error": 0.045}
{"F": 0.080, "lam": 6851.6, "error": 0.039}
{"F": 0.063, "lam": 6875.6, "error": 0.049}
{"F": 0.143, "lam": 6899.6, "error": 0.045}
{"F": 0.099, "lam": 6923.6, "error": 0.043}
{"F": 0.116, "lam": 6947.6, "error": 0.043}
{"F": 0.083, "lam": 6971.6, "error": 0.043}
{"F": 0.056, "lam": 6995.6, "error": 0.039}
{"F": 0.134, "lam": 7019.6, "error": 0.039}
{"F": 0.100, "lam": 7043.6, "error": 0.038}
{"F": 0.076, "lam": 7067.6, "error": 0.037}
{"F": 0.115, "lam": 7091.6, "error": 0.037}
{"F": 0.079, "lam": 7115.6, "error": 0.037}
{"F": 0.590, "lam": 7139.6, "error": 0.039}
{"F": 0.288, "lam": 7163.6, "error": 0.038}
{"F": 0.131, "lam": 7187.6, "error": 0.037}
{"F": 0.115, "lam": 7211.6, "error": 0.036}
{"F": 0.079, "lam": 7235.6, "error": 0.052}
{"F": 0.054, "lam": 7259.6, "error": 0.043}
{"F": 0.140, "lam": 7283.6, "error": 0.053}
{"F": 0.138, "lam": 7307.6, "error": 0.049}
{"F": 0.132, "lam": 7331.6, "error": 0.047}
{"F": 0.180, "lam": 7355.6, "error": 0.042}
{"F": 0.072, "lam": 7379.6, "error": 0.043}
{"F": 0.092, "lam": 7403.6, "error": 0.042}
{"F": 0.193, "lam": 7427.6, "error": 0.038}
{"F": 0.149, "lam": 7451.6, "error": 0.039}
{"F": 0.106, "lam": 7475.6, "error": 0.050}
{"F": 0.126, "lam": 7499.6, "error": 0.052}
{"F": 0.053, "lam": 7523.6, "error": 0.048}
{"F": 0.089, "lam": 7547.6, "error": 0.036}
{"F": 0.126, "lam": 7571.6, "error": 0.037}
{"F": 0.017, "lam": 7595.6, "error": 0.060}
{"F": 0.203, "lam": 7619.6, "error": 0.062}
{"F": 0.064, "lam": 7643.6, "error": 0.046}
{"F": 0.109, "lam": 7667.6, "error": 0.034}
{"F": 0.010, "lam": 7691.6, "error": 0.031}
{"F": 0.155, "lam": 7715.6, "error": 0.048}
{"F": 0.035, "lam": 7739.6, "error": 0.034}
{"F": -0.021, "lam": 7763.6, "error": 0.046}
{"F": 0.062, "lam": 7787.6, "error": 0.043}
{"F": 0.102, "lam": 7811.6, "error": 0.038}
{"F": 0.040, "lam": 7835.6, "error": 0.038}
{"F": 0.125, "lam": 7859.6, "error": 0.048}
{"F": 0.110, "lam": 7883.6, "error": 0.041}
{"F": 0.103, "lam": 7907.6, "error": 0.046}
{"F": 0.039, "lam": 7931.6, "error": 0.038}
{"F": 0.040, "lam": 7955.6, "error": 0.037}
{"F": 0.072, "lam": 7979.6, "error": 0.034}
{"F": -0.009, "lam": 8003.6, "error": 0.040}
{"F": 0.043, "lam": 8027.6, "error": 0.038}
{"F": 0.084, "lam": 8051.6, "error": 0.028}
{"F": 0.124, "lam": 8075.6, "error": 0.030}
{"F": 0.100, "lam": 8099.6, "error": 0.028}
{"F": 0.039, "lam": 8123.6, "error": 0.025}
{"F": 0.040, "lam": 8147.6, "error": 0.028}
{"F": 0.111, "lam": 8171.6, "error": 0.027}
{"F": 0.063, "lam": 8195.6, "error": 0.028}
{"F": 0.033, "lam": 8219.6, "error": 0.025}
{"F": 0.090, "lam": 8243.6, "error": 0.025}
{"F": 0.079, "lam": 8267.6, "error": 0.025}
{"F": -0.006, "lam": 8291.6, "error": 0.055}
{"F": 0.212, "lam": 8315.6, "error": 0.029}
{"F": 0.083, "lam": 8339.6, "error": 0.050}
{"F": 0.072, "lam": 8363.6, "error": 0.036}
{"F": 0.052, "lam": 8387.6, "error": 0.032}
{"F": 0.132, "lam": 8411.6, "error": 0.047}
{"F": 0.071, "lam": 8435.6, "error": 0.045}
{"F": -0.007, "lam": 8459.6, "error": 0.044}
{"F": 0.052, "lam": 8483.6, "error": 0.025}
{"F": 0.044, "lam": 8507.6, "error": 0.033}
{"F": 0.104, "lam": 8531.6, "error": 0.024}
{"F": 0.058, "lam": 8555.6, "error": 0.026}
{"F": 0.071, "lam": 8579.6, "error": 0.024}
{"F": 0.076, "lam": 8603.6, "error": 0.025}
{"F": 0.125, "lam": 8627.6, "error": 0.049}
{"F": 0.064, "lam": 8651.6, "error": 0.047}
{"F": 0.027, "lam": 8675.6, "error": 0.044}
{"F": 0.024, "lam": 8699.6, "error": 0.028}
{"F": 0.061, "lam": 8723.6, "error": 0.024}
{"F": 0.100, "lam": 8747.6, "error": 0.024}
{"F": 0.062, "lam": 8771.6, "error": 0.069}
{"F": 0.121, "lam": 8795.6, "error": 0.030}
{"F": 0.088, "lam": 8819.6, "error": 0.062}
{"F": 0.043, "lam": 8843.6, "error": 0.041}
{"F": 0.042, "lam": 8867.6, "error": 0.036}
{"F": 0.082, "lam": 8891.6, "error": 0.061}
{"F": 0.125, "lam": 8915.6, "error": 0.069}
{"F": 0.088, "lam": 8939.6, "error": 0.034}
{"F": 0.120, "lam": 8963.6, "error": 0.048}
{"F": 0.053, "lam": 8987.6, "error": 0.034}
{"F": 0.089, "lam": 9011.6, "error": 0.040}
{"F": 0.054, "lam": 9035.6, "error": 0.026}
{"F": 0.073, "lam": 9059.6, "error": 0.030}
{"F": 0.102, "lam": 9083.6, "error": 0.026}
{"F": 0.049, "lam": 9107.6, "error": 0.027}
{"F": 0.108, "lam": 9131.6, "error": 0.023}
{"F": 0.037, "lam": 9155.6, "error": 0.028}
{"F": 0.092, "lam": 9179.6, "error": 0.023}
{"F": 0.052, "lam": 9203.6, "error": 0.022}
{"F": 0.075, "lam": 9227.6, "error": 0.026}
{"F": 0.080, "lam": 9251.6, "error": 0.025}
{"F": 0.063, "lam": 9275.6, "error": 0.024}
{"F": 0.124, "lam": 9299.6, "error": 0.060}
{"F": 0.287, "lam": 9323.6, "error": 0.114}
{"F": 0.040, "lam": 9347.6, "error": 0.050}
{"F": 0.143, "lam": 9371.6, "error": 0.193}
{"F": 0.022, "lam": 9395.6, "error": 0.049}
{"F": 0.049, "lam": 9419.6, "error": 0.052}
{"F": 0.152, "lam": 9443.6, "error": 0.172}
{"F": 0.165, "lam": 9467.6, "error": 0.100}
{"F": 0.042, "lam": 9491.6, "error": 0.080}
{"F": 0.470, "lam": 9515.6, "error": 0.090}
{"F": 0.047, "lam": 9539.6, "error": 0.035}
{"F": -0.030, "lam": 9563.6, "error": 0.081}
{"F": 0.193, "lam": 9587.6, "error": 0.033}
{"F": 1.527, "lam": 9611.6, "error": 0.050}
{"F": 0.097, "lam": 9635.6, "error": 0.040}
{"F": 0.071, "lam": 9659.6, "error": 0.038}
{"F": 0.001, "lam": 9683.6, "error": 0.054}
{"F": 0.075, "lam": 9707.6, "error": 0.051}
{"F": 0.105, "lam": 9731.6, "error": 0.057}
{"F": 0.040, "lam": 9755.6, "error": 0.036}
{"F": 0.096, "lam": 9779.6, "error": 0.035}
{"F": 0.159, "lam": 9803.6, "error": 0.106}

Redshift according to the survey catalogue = 0.917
